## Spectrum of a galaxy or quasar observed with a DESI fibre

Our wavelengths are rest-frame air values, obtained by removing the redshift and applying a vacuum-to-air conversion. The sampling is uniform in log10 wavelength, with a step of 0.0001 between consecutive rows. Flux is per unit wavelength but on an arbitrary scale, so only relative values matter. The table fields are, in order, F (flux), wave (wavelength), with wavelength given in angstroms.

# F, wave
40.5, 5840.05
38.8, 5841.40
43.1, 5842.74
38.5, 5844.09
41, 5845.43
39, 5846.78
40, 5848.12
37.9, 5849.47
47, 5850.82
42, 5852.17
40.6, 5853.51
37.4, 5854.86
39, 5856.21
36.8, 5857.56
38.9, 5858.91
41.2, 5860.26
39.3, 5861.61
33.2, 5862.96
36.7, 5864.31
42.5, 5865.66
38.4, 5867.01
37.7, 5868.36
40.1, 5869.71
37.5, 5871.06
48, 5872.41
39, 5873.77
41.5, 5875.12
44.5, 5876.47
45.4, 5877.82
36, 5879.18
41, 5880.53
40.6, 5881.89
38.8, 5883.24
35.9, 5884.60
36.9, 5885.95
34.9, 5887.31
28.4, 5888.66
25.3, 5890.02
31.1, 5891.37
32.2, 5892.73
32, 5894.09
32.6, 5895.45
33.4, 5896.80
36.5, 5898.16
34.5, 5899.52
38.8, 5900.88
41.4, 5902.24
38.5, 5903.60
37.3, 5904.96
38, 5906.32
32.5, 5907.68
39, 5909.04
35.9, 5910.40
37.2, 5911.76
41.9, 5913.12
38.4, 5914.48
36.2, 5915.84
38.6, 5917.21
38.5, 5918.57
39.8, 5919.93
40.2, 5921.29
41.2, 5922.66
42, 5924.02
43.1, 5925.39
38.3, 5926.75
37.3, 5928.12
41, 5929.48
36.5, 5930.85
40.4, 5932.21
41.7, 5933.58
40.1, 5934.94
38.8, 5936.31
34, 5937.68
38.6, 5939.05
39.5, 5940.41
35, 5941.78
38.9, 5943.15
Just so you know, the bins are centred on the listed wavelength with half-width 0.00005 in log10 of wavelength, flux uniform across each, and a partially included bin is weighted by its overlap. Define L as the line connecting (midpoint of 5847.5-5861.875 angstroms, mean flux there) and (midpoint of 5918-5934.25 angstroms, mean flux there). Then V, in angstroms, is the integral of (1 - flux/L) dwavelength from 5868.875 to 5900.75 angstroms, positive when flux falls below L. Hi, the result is 2.5 angstroms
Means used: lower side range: 40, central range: 36.8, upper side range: 40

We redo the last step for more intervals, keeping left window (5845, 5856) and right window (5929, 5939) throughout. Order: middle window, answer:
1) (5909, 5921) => 0.25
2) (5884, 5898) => 2.58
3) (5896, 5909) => 0.87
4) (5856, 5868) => 0.56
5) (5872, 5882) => -0.48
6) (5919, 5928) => -0.33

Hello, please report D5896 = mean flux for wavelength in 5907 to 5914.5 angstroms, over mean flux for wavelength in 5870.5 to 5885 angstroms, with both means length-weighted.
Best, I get 0.9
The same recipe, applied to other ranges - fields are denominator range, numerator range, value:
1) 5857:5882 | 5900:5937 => 0.98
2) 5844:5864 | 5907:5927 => 0.99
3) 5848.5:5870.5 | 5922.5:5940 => 1.00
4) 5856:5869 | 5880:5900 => 0.89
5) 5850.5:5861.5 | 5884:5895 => 0.80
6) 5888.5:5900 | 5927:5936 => 1.24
